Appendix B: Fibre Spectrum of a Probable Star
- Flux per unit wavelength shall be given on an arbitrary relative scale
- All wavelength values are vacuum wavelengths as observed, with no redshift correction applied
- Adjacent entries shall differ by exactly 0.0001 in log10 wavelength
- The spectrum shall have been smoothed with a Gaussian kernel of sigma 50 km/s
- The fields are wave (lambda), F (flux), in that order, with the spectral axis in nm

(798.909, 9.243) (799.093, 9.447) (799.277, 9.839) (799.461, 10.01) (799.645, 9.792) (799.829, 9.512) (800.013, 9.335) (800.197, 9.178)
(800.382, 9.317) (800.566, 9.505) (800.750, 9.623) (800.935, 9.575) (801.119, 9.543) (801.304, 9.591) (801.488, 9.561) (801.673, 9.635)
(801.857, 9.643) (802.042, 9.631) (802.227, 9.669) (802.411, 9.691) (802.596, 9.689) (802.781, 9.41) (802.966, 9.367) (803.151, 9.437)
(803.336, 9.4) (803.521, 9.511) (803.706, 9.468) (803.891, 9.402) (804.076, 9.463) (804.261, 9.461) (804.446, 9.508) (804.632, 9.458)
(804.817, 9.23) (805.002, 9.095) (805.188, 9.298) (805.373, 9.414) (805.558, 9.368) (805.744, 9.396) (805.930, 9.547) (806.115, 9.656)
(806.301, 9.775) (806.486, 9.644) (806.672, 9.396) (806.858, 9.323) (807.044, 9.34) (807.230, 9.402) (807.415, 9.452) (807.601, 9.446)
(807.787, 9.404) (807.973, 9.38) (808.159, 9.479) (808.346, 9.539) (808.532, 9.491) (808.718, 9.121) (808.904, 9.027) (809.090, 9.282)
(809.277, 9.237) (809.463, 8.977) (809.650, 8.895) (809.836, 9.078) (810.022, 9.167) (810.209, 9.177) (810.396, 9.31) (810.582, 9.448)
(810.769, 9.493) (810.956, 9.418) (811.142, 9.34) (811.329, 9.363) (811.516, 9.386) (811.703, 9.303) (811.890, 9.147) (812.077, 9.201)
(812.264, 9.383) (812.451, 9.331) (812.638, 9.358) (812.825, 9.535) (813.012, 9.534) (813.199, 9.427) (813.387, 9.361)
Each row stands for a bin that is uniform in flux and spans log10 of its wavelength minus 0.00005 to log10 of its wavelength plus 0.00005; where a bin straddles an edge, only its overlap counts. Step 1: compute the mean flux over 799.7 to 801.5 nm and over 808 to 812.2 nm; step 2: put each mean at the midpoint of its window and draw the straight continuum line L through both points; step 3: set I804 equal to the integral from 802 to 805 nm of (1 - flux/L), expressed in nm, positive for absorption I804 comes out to -0.02 nm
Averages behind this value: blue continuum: 9.48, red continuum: 9.27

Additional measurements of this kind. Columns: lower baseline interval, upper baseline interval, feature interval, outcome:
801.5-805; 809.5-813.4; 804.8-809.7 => 0.022 nm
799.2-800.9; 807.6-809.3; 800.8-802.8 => -0.020 nm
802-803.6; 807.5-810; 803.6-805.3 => 0.014 nm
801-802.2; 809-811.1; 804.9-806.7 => -0.008 nm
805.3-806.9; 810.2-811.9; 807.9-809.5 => 0.023 nm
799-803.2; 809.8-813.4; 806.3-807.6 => -0.002 nm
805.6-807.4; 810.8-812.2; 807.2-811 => 0.044 nm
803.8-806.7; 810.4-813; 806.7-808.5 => 0.000 nm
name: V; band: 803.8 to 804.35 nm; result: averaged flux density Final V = 9.45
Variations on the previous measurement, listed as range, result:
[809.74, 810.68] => 9.24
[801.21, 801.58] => 9.58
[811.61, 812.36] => 9.26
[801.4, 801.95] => 9.61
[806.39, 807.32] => 9.42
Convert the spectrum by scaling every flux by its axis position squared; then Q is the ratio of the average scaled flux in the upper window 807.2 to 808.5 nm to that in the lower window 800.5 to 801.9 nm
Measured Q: 1.00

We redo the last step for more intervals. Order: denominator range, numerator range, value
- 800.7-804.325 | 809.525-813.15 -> 1.00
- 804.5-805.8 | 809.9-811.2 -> 1.01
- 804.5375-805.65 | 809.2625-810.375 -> 0.99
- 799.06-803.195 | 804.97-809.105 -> 1.00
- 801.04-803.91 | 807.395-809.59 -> 0.99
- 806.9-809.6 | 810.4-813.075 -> 1.01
